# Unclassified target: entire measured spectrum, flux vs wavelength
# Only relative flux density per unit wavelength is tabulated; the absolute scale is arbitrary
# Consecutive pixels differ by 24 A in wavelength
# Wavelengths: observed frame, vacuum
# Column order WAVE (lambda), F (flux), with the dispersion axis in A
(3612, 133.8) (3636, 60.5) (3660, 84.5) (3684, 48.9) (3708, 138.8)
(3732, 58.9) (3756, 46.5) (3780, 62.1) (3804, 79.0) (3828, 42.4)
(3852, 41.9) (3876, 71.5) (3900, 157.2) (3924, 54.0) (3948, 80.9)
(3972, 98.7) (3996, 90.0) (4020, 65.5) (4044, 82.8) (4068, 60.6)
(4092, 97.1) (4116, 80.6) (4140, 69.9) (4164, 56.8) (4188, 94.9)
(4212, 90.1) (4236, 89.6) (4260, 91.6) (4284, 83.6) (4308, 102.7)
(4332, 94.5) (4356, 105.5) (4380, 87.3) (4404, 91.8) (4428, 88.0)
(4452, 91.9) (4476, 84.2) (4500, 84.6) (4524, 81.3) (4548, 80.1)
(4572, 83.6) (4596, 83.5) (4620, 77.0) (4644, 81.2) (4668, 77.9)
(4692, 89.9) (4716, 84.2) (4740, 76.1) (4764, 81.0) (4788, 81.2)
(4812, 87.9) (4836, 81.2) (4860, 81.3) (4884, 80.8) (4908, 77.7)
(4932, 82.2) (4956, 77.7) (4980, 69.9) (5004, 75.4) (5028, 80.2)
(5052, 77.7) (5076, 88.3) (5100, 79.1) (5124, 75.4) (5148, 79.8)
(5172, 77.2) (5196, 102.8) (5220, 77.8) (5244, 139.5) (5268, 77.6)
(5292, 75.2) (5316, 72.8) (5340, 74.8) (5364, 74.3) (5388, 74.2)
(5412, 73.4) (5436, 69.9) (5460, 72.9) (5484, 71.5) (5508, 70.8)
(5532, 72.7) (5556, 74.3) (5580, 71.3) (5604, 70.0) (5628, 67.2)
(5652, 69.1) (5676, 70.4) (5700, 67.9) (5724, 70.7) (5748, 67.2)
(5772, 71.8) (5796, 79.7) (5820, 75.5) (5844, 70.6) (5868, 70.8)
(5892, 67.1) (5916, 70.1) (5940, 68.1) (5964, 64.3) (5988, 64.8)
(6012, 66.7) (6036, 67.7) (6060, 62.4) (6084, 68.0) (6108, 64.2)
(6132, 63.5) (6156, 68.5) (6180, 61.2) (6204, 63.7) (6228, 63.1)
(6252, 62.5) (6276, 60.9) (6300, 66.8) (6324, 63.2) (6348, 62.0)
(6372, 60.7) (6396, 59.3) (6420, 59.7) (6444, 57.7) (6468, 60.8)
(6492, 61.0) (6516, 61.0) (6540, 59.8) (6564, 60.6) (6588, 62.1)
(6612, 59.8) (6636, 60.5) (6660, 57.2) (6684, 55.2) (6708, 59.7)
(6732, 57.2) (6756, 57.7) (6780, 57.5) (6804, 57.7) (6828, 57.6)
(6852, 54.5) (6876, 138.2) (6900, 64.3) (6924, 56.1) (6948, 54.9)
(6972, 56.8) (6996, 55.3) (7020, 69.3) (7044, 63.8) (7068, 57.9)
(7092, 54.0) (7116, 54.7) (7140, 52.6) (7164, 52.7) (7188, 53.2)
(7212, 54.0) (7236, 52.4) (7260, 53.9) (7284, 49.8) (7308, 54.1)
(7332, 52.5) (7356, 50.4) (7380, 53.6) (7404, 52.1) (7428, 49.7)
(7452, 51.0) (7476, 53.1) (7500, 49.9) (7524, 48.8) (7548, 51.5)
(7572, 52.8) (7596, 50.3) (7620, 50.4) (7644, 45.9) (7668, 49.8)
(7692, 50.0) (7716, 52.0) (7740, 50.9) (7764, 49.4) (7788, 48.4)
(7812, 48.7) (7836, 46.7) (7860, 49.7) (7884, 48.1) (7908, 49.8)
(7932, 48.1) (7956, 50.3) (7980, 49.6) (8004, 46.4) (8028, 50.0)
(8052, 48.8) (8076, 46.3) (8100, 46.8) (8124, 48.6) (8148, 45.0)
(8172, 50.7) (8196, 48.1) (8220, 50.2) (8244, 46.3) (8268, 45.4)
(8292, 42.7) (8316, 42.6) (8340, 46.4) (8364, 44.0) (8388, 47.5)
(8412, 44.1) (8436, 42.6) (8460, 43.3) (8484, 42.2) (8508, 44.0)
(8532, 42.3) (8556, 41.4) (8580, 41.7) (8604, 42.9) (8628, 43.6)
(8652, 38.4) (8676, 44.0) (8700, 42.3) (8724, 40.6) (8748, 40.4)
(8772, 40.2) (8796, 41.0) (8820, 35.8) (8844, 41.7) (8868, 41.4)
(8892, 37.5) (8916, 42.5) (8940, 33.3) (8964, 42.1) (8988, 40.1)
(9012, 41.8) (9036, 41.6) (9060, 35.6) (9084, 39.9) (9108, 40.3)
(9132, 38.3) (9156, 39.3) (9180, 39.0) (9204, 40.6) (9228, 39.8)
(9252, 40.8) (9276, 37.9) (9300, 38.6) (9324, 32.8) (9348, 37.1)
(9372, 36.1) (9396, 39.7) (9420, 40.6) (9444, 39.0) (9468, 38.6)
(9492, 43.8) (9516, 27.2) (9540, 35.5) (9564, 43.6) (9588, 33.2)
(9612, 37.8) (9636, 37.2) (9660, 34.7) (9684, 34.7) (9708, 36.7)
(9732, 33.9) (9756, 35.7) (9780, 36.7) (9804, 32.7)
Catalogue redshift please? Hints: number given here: 0.046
